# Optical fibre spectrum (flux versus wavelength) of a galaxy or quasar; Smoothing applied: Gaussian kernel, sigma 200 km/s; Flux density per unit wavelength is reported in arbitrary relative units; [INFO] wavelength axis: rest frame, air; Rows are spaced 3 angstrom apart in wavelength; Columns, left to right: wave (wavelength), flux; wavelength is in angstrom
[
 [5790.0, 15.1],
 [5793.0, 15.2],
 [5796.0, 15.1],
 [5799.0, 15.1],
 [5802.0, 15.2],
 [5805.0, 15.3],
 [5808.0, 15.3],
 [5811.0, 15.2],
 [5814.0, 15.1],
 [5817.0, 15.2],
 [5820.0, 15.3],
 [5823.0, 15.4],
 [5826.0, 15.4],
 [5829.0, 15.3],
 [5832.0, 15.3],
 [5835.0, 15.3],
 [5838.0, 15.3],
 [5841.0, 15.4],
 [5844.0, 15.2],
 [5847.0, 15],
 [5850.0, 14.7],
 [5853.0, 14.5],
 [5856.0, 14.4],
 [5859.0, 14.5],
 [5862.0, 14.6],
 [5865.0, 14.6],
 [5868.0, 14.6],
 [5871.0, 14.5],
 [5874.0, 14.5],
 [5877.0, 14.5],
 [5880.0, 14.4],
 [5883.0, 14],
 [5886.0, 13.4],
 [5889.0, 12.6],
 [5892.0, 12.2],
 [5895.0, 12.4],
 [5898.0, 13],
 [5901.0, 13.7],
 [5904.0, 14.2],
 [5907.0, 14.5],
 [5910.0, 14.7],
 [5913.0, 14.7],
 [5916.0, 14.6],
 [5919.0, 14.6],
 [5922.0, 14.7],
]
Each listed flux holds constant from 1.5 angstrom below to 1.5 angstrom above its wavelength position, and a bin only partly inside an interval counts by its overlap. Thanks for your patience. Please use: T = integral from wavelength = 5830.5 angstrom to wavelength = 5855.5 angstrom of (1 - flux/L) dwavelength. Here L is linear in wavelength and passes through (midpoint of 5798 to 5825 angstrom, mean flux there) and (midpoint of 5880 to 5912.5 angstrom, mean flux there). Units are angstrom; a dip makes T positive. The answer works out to -0.8 angstrom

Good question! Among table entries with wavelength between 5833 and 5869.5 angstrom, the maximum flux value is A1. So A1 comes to 15.4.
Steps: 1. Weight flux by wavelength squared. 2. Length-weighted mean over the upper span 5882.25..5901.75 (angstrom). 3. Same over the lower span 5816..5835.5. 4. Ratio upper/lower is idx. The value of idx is 0.87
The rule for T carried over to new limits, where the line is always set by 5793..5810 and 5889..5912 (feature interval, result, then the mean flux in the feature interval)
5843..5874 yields -0.9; 14.6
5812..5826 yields -0.3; 15.3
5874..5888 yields -0.2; 14.1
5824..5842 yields -0.8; 15.3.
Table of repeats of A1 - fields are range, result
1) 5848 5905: 14.7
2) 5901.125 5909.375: 14.5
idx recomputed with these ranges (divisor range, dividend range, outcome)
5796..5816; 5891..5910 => 0.92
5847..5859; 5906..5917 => 1.02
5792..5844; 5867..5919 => 0.94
